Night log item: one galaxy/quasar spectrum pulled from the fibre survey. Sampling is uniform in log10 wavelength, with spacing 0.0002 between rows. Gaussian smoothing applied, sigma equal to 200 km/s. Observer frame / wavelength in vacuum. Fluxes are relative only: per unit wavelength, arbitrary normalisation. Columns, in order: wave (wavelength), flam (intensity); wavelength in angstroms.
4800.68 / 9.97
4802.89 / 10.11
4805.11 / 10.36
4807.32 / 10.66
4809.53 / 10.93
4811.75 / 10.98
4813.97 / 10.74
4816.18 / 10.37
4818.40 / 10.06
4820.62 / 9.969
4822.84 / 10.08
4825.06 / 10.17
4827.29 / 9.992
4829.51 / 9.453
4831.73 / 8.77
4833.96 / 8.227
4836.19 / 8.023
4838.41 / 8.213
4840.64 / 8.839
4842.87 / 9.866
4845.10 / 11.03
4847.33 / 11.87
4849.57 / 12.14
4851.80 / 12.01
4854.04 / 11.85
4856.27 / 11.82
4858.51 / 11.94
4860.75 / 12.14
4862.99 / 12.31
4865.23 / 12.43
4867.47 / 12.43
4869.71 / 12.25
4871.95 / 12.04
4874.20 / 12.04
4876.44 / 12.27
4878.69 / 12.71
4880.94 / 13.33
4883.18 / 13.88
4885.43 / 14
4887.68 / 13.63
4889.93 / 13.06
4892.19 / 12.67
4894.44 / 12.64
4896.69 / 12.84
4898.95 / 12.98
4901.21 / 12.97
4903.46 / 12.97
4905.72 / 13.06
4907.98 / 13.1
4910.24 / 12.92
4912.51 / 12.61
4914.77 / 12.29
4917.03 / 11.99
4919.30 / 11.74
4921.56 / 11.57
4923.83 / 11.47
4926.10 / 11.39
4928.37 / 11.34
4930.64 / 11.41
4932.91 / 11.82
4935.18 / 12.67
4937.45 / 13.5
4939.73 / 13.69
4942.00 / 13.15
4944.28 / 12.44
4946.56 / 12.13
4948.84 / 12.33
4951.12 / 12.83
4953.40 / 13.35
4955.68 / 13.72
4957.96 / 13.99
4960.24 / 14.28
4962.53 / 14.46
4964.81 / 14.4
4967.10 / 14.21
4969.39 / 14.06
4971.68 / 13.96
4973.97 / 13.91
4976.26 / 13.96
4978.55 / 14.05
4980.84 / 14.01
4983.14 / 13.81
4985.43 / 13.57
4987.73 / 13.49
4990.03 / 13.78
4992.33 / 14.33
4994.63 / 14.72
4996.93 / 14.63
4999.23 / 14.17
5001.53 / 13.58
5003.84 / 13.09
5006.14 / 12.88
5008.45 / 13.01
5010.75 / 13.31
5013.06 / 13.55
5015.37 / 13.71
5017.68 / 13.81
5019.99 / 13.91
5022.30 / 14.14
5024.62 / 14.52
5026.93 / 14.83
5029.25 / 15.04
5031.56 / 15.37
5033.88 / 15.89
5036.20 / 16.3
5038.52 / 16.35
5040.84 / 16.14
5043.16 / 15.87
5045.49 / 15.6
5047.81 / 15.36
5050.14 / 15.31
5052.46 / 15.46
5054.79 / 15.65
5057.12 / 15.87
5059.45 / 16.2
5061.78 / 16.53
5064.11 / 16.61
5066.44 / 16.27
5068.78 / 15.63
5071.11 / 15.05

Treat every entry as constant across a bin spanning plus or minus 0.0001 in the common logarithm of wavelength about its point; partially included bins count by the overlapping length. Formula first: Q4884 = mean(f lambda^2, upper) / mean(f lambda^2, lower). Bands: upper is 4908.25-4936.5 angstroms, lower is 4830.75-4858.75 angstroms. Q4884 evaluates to 1.20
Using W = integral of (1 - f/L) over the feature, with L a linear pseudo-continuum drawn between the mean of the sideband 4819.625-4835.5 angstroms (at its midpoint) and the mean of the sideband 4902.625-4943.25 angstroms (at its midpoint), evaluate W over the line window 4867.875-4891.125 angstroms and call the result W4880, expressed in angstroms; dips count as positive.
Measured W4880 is -3.9 angstroms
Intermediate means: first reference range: 9.48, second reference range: 12.4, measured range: 12.9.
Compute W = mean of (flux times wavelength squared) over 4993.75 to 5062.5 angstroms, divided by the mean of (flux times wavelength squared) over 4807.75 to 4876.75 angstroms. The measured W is 1.48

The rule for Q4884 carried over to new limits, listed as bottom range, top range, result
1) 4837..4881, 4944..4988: 1.23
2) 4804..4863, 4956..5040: 1.45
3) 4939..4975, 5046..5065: 1.22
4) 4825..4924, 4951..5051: 1.27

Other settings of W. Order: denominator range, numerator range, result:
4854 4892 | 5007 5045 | 1.24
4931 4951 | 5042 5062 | 1.30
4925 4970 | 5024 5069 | 1.26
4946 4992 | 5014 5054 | 1.13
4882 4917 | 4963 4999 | 1.12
